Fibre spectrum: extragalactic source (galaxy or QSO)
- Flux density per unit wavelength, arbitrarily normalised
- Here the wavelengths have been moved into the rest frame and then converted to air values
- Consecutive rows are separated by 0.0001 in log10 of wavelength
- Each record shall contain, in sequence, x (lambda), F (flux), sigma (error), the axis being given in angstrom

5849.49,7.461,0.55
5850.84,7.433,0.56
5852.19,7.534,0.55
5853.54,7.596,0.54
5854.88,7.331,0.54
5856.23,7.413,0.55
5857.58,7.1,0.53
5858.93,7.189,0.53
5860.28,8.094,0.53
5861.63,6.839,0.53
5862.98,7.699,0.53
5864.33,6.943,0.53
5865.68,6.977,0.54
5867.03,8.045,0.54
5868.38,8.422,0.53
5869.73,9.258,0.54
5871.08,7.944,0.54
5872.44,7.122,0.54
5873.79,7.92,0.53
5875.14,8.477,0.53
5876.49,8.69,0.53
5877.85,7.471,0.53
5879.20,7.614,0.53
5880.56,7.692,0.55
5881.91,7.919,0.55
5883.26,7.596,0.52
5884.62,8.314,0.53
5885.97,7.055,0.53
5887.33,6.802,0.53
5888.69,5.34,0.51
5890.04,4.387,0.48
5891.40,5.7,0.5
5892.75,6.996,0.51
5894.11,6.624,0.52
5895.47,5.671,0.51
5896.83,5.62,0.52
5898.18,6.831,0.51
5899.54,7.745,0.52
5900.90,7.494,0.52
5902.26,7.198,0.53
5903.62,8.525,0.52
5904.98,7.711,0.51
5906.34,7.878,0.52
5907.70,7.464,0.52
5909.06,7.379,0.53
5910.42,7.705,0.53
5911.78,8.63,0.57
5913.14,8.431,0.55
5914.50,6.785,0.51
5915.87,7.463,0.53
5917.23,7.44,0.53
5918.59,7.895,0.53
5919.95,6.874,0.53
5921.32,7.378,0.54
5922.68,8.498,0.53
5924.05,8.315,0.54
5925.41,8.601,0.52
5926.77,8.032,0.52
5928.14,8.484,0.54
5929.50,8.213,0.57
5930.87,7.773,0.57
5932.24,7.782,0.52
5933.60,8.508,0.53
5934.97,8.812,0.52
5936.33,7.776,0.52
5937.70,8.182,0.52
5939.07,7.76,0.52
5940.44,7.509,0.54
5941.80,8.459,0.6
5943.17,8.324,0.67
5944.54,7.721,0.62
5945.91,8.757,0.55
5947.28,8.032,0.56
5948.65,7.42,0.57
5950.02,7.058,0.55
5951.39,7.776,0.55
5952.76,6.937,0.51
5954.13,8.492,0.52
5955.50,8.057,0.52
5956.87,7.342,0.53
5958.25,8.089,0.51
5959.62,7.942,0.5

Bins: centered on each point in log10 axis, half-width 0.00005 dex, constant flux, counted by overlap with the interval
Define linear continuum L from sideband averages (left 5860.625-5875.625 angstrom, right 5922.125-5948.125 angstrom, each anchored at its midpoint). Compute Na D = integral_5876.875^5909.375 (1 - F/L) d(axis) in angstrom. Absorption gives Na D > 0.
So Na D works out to 3.6 angstrom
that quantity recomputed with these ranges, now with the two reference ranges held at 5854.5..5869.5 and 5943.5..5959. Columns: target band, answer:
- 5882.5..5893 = 1.5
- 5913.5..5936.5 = -0.6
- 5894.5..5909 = 0.8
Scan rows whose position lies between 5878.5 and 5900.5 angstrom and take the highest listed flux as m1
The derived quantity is 8.314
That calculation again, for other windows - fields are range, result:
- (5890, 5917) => 8.63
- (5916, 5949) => 8.812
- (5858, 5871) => 9.258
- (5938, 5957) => 8.757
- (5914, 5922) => 7.895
